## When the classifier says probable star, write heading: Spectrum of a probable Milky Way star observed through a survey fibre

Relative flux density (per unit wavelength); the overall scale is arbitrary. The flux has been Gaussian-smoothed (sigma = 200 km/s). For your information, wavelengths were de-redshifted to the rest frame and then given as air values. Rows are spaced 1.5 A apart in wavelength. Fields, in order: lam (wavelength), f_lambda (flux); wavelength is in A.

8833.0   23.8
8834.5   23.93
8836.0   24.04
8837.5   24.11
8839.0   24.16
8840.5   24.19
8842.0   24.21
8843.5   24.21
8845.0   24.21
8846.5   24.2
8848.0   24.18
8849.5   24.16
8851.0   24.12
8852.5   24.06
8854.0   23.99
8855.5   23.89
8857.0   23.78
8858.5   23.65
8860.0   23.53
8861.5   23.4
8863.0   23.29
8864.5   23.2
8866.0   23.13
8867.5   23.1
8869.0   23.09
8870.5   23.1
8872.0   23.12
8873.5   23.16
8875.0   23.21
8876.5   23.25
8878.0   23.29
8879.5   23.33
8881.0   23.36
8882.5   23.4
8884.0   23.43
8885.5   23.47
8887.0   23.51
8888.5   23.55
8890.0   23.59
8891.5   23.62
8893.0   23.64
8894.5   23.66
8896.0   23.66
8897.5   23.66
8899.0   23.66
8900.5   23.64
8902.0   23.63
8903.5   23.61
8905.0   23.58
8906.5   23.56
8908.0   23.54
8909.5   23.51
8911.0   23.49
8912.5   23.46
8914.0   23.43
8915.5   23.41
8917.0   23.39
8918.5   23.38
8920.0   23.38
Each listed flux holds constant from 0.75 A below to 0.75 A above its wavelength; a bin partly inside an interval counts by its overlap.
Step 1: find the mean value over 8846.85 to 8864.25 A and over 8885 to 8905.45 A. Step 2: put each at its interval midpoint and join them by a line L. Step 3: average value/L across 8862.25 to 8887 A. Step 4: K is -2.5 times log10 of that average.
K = 0.02 mag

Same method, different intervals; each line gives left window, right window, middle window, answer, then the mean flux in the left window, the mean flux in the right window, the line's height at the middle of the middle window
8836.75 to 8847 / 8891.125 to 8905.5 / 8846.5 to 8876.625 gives 0.021 mag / 24.2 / 23.6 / 24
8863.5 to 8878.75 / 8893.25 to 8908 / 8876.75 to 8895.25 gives -0.004 mag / 23.2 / 23.6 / 23.4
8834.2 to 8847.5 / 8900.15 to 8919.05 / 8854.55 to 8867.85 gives 0.023 mag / 24.1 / 23.5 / 24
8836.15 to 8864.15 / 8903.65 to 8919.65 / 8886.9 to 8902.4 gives -0.001 mag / 24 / 23.5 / 23.6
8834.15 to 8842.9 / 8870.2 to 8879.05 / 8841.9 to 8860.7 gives -0.010 mag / 24.1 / 23.2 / 23.8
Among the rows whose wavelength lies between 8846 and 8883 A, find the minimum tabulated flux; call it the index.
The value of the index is 23.09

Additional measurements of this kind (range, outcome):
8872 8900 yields 23.12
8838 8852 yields 24.12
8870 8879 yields 23.1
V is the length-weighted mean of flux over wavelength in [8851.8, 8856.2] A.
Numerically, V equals 24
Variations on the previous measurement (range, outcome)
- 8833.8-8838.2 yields 24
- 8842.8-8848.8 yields 24.2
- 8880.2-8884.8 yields 23.4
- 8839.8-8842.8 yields 24.2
